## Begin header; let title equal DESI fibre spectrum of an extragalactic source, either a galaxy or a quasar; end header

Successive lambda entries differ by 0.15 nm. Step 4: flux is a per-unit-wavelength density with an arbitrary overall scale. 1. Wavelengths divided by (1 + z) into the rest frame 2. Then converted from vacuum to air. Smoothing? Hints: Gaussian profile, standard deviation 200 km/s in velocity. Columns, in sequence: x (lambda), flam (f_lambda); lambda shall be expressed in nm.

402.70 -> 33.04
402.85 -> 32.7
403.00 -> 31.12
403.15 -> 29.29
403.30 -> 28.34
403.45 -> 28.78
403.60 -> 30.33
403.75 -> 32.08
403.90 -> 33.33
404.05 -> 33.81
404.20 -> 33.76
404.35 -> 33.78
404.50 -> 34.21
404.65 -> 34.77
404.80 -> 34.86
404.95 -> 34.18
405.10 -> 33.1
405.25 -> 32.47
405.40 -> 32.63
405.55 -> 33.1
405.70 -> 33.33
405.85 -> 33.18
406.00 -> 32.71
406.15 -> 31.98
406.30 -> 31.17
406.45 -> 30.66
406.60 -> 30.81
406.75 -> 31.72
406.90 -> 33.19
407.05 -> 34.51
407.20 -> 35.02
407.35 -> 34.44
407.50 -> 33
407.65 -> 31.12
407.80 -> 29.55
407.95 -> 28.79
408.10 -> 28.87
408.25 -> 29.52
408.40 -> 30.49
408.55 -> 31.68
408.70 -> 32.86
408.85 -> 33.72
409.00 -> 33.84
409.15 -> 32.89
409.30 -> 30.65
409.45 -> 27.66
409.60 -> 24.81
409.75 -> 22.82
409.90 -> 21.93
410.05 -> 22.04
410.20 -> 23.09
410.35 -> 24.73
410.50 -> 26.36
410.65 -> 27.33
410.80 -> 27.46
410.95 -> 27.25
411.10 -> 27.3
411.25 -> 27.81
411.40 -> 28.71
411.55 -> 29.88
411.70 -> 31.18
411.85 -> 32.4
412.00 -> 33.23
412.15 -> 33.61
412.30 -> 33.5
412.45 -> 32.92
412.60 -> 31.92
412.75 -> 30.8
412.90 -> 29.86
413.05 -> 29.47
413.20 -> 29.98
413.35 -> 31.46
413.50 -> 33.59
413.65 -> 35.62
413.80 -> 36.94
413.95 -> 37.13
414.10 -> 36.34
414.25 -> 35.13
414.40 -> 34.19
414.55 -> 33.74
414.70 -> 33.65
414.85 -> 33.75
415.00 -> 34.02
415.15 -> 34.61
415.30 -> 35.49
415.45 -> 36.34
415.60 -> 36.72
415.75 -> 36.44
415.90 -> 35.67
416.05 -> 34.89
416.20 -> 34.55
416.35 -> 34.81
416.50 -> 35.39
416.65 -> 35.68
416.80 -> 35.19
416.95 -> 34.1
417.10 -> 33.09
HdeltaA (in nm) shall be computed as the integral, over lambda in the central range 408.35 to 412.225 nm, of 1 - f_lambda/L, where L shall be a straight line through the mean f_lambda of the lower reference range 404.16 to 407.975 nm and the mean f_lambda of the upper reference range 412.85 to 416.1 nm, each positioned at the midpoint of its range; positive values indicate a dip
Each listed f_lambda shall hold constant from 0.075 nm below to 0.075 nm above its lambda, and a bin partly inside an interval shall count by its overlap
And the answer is 0.57 nm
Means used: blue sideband 32.8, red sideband 34.3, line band 28.7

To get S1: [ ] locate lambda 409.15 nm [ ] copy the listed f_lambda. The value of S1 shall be 32.89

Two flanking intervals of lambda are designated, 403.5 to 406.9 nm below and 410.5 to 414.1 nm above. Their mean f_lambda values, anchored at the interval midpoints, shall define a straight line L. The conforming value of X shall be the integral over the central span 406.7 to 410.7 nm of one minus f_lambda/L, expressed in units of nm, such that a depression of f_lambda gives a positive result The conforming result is 0.320 nm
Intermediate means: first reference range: 32.8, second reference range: 31.3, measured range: 29.5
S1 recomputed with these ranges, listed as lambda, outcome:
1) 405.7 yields 33.33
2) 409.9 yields 21.93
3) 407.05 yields 34.51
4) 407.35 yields 34.44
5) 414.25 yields 35.13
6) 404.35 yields 33.78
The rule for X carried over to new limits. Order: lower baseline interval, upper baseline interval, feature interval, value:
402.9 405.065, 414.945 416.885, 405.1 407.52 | 0.01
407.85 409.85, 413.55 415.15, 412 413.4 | 0.08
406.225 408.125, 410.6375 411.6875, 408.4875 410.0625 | 0.06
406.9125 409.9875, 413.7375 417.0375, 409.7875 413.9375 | 0.40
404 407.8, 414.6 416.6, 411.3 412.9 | 0.13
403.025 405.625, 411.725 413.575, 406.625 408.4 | 0.03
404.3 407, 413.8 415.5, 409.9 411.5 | 0.38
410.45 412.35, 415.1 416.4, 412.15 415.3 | -0.07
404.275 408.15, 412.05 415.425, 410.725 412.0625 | 0.15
